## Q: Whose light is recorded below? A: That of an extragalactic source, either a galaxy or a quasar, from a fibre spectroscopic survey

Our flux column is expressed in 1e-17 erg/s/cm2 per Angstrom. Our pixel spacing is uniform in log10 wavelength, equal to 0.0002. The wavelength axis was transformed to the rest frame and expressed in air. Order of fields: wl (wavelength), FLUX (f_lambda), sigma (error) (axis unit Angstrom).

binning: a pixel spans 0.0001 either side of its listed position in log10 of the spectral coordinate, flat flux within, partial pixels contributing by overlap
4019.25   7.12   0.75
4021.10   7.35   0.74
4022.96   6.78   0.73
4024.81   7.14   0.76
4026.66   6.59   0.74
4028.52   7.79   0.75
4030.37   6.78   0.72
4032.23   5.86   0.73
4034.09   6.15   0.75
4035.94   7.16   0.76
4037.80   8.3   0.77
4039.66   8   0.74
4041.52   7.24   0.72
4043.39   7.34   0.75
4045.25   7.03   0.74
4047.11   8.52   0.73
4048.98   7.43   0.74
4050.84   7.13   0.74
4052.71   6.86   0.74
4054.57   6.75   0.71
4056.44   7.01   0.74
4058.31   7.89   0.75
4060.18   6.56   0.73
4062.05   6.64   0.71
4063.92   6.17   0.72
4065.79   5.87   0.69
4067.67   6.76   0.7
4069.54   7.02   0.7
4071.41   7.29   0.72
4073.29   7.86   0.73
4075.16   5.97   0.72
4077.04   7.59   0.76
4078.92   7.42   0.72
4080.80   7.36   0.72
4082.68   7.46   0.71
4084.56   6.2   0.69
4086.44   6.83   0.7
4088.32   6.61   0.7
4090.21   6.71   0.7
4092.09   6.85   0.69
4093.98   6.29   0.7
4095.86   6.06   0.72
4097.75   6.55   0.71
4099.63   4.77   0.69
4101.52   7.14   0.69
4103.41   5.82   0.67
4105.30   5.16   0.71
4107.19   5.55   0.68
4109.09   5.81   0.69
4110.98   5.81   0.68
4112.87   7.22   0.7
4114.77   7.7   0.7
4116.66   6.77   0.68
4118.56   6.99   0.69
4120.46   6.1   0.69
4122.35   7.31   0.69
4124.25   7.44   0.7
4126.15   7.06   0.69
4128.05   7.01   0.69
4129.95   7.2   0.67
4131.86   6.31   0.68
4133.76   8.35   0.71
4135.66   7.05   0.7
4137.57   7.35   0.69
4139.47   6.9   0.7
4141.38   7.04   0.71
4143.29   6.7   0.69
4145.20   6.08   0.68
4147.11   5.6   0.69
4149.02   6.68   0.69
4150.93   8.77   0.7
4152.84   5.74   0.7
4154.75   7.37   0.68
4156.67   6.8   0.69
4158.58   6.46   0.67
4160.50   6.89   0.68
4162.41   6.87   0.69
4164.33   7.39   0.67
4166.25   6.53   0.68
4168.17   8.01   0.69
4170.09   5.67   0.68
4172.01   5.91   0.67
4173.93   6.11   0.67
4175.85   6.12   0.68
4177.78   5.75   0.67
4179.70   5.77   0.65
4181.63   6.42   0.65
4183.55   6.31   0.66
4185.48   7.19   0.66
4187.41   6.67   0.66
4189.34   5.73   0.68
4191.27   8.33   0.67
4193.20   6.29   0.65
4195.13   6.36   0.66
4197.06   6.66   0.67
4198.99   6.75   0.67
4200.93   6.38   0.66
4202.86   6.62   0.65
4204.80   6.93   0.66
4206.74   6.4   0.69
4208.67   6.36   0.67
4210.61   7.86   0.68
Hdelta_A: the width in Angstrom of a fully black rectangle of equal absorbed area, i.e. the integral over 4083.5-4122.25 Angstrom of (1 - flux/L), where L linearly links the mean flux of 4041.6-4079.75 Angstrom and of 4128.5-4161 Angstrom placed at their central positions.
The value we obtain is 3.4 Angstrom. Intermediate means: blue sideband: 7.06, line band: 6.37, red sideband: 6.9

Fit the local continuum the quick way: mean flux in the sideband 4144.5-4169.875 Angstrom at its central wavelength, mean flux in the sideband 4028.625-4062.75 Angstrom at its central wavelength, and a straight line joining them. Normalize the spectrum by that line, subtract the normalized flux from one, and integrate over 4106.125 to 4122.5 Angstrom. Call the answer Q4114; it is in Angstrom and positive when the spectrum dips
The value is 1.0 Angstrom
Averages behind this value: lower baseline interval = 7.17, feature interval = 6.54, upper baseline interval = 6.83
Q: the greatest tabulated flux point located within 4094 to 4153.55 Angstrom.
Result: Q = 8.77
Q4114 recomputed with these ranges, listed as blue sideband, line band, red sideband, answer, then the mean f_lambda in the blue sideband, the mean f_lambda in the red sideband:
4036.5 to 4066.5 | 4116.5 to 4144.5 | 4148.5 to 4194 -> -0.83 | 7.18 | 6.66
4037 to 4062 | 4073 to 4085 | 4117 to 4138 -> 0.22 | 7.36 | 7.09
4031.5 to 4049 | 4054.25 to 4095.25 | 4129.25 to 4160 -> 1.78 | 7.31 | 6.9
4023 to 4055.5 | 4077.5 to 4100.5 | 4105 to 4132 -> 0.82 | 7.17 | 6.67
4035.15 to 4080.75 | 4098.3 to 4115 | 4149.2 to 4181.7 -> 2.09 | 7.16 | 6.63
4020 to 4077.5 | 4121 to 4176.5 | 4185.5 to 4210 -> -0.46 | 7.05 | 6.66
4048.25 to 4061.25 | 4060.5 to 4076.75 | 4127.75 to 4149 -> 0.73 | 7.08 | 6.86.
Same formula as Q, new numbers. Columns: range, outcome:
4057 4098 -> 7.89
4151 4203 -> 8.33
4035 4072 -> 8.52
